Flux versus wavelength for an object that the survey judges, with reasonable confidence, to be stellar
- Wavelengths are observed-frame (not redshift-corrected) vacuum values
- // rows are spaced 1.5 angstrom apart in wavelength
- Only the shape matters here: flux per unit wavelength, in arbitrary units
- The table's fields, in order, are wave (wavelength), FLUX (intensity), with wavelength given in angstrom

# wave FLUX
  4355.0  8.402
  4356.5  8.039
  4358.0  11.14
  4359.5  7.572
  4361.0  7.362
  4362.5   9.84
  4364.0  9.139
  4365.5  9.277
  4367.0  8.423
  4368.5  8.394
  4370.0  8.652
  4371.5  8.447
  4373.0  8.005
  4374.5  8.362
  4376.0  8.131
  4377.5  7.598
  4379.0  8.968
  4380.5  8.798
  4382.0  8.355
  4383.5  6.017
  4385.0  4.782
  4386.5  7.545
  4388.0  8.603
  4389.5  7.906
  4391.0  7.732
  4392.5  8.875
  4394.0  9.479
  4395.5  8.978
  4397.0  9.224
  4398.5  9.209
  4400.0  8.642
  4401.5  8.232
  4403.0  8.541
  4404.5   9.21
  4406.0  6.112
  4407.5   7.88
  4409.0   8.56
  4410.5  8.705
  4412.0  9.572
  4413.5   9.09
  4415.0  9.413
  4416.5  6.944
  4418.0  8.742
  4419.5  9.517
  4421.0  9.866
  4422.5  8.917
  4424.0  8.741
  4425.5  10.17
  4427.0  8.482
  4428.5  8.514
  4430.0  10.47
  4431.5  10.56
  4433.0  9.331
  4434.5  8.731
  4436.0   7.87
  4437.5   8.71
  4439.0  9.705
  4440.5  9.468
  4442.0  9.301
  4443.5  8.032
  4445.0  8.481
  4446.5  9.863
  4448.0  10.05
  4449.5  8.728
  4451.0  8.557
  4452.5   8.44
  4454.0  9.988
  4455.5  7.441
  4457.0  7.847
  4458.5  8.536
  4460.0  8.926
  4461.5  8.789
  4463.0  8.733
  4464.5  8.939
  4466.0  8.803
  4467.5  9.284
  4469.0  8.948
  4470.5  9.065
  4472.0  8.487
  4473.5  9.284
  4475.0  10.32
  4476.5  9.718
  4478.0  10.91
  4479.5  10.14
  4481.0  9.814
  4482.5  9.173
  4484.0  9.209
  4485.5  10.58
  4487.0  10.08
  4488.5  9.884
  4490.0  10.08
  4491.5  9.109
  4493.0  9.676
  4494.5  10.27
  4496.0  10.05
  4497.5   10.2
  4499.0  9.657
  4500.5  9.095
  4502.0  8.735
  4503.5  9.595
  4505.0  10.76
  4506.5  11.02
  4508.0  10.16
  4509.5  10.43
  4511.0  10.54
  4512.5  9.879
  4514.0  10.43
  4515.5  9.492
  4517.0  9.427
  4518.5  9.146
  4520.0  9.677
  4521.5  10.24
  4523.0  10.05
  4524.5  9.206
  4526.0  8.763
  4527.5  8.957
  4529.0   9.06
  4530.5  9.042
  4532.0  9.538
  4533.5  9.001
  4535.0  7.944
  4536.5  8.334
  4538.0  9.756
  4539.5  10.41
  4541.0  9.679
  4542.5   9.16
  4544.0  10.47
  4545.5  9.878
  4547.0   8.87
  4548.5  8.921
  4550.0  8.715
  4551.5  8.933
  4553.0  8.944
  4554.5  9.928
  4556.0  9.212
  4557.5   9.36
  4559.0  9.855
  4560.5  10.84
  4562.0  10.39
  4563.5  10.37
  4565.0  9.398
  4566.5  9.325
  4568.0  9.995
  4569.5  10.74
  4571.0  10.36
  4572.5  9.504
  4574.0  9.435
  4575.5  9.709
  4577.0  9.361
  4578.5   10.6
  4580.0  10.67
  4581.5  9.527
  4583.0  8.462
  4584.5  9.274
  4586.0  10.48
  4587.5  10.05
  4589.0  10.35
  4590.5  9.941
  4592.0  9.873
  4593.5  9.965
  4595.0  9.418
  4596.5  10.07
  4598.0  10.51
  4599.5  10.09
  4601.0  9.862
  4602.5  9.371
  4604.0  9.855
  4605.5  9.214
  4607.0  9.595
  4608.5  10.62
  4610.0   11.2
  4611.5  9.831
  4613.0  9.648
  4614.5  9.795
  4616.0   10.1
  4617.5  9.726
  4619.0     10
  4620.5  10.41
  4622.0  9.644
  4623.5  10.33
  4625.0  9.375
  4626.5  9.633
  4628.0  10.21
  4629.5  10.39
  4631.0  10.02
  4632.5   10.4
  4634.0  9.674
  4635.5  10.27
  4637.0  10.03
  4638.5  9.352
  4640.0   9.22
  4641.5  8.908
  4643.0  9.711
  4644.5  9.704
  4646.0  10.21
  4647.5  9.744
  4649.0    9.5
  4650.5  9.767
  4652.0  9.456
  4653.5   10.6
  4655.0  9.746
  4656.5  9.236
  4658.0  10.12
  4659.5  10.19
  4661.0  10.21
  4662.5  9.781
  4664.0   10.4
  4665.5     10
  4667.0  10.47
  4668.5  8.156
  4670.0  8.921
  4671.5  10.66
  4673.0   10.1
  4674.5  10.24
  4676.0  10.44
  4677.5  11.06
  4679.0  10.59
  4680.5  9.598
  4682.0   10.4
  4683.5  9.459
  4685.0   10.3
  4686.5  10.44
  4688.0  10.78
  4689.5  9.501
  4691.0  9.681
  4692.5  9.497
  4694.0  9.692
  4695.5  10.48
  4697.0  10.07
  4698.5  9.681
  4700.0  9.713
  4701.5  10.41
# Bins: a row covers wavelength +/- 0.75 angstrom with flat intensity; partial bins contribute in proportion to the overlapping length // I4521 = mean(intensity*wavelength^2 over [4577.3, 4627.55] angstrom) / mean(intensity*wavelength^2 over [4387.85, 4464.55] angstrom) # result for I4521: 1.2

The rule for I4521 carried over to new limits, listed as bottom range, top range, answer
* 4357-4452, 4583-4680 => 1.26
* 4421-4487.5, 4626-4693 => 1.18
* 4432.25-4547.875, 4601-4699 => 1.13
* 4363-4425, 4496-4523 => 1.24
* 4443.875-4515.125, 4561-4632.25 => 1.10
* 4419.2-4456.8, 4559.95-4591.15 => 1.16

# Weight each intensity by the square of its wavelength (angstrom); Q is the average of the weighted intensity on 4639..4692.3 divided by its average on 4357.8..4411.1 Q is 1.3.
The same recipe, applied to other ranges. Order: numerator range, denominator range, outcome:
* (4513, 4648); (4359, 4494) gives 1.18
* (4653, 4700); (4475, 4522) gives 1.09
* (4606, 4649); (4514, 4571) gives 1.08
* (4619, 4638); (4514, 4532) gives 1.11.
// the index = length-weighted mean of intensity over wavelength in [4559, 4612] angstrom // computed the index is 9.95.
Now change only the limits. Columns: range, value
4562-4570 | 9.98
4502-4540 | 9.61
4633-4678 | 9.86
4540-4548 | 9.61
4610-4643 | 9.88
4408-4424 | 8.91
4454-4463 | 8.48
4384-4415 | 8.35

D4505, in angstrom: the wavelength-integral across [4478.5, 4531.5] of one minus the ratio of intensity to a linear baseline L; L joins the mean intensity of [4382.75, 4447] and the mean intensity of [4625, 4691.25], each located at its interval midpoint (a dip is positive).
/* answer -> -3.7 angstrom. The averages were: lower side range 8.66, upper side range 9.93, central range 9.77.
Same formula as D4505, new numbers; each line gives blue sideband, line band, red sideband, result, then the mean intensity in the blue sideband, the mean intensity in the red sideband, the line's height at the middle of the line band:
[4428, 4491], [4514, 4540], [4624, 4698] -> 0.4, 9.24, 9.93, 9.47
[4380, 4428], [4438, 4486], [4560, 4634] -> -1.4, 8.46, 9.95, 8.91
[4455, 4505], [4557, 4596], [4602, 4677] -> -0.8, 9.41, 9.89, 9.7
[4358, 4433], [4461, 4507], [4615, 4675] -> -3.0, 8.58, 9.86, 9.03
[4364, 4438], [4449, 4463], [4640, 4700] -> 0.4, 8.56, 9.92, 8.84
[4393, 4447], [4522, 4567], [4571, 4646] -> 0.6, 8.92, 9.87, 9.55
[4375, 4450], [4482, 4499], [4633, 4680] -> -1.5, 8.67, 9.89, 9.06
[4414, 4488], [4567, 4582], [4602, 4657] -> -0.5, 9.16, 9.86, 9.64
